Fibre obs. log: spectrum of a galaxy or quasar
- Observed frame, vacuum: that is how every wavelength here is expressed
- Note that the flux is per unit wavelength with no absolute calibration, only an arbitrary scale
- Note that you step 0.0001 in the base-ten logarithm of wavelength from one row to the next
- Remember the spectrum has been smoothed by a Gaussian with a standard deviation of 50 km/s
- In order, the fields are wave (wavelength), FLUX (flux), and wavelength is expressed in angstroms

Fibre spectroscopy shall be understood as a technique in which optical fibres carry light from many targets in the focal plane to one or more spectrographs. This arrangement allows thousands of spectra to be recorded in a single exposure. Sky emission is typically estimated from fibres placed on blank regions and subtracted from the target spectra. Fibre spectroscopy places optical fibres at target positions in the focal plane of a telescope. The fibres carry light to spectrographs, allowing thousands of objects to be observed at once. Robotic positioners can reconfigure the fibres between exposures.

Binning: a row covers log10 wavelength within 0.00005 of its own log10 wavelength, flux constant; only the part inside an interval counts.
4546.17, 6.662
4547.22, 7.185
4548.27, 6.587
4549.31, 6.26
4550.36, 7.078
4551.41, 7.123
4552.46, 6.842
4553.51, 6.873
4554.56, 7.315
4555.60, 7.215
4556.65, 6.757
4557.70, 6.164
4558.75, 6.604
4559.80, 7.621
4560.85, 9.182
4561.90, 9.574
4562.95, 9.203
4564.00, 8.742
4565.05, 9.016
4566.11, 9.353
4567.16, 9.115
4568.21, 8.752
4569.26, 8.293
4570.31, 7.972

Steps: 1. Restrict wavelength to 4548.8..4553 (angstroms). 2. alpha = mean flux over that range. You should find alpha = 6.81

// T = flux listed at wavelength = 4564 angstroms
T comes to 8.742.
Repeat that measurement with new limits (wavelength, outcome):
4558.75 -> 6.604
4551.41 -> 7.123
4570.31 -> 7.972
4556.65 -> 6.757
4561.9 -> 9.574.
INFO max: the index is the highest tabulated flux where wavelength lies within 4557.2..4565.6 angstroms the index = 9.574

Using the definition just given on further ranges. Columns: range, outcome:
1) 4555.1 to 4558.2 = 7.215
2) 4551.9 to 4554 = 6.873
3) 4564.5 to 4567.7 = 9.353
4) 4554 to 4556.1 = 7.315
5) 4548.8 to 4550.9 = 7.078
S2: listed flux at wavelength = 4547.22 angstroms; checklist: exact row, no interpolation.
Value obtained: 7.185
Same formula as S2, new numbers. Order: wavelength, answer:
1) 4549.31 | 6.26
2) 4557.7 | 6.164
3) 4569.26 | 8.293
